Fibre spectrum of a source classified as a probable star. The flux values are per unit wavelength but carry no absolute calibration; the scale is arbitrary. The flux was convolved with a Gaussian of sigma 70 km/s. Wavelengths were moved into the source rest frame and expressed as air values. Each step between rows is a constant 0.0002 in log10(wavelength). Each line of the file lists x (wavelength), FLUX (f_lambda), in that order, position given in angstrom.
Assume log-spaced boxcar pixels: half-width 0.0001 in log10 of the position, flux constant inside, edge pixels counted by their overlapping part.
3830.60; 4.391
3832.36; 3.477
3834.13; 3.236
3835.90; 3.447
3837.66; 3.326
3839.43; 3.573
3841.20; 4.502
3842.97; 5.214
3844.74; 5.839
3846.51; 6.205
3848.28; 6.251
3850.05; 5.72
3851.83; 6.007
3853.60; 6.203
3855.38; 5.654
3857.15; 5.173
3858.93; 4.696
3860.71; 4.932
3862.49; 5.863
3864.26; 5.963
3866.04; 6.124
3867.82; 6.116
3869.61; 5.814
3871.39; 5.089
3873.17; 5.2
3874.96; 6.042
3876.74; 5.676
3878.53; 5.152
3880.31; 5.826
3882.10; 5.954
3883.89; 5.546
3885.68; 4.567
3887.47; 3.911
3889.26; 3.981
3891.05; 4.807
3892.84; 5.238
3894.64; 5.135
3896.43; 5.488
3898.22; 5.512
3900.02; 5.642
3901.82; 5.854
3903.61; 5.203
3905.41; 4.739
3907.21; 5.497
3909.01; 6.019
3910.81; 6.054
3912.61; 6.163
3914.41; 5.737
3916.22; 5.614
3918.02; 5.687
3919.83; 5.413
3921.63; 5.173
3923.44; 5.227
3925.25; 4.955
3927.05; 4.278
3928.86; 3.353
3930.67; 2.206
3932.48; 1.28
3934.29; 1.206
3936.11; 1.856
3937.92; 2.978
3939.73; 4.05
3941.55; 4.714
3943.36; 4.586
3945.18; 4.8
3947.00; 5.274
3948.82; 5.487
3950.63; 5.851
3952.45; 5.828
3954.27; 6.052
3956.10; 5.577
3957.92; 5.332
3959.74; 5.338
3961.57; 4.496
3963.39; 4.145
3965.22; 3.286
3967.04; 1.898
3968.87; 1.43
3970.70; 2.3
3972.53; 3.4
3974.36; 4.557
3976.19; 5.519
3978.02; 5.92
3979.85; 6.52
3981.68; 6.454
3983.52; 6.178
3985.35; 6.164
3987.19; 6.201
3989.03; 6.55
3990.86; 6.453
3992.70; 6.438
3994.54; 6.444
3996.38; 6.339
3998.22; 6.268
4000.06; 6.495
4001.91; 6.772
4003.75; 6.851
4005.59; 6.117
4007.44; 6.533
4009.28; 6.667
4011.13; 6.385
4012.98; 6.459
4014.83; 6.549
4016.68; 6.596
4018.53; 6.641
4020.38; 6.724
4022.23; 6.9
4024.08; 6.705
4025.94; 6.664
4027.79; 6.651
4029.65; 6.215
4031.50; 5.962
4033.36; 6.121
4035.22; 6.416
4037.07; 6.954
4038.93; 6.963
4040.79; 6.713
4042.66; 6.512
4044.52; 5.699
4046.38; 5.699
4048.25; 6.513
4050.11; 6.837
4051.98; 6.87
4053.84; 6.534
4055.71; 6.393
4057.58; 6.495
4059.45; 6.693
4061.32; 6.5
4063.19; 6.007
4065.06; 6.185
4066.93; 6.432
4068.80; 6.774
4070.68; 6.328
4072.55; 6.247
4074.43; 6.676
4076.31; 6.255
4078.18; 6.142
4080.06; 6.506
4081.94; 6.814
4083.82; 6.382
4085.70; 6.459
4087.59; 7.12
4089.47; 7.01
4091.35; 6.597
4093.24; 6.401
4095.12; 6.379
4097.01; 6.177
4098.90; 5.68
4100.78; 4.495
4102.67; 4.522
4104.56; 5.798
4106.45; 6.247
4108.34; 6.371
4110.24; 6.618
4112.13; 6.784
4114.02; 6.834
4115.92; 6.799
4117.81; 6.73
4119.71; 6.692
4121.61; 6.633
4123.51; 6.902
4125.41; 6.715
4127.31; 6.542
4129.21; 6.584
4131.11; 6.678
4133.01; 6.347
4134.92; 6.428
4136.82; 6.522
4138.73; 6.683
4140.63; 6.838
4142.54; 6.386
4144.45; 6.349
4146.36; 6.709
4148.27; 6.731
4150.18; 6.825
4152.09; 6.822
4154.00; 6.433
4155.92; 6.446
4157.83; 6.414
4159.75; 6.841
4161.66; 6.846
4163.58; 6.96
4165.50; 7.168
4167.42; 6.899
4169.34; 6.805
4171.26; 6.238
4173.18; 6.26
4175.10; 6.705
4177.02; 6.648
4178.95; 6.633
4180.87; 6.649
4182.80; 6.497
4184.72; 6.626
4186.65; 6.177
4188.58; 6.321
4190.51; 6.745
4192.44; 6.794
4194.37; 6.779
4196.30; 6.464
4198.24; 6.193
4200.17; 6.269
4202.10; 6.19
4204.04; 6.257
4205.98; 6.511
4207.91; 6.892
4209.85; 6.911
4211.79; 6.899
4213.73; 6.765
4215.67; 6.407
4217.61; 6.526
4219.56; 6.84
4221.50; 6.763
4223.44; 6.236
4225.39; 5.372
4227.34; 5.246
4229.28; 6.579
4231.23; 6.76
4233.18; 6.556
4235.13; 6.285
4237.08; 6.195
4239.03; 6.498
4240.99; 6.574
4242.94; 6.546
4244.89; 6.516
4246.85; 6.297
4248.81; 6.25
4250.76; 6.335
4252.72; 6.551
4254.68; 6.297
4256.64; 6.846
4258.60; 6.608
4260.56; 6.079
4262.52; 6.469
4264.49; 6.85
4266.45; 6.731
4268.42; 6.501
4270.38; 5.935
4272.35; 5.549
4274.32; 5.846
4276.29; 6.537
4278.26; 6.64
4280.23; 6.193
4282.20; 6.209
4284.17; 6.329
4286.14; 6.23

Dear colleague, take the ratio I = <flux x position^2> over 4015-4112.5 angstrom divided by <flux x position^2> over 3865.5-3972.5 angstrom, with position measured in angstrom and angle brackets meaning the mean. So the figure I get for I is 1.45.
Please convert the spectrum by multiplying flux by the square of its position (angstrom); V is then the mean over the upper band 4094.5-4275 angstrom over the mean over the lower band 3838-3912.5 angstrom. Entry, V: 1.39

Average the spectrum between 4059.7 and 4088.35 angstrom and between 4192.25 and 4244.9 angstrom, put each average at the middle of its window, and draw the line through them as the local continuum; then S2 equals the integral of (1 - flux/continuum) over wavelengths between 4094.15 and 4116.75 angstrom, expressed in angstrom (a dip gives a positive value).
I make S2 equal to 1.4 angstrom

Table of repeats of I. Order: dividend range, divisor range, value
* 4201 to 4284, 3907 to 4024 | 1.40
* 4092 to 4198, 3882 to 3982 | 1.55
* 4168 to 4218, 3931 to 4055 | 1.29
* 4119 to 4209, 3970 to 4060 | 1.13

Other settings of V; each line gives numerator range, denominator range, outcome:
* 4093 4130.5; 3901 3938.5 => 1.54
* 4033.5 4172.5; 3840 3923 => 1.33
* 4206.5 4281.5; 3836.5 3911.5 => 1.44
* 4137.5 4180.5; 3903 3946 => 1.69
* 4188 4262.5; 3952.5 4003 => 1.37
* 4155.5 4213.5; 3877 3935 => 1.55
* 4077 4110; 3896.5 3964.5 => 1.40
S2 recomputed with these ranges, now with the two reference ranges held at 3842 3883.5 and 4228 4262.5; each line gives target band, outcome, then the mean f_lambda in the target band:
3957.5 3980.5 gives 6.95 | 4.11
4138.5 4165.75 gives -1.85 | 6.68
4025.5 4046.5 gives -1.30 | 6.4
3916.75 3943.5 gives 9.27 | 3.8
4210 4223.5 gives -0.61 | 6.68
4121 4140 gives -1.19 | 6.61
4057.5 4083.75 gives -1.43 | 6.43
